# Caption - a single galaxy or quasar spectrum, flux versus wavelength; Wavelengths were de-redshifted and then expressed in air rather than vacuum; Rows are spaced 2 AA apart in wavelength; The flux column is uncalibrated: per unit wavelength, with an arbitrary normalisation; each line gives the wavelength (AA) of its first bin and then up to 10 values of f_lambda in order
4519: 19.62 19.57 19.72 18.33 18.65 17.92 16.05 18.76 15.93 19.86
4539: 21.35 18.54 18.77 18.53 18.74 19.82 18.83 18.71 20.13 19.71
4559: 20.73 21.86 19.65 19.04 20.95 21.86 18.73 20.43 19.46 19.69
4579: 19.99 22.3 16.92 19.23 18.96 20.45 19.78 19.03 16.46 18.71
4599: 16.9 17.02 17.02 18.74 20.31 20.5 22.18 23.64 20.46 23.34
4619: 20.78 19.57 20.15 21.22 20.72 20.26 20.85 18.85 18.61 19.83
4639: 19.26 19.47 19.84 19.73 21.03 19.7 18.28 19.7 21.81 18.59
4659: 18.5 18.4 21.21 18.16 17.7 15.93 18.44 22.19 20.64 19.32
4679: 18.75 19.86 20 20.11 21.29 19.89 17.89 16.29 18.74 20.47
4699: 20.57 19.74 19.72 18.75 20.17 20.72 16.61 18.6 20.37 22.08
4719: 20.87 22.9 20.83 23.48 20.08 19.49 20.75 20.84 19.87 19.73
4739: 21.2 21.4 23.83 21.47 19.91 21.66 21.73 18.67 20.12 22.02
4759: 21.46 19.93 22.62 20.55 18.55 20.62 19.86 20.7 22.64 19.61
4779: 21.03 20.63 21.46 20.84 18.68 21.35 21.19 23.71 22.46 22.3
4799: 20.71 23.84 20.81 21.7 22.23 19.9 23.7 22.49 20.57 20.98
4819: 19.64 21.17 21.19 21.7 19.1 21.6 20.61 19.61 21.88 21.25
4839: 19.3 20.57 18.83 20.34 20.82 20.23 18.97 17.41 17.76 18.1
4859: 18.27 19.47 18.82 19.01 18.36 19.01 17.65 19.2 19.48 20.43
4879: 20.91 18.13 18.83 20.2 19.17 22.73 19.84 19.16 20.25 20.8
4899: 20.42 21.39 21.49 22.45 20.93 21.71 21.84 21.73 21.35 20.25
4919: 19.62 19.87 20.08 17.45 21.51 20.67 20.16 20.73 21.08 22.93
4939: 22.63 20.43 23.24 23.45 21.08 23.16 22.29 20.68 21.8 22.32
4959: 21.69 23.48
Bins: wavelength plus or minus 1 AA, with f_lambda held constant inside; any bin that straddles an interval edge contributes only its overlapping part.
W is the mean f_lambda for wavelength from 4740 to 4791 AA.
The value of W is 20.9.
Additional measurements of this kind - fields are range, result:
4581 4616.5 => 19.3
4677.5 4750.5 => 20.3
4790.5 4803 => 22.3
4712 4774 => 20.8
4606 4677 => 20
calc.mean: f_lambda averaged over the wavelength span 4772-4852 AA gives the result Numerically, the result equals 21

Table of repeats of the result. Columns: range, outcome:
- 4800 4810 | 21.7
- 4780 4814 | 21.6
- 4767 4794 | 20.9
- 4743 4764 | 21.1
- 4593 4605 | 17.5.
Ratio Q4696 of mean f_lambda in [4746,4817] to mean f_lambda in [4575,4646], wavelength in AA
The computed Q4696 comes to 1.1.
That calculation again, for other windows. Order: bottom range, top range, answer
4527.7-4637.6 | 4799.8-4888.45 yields 1.03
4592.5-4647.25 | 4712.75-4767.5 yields 1.06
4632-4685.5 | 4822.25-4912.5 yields 1.03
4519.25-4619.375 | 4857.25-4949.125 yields 1.05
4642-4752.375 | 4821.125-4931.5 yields 1.00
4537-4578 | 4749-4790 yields 1.05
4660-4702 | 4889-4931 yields 1.07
